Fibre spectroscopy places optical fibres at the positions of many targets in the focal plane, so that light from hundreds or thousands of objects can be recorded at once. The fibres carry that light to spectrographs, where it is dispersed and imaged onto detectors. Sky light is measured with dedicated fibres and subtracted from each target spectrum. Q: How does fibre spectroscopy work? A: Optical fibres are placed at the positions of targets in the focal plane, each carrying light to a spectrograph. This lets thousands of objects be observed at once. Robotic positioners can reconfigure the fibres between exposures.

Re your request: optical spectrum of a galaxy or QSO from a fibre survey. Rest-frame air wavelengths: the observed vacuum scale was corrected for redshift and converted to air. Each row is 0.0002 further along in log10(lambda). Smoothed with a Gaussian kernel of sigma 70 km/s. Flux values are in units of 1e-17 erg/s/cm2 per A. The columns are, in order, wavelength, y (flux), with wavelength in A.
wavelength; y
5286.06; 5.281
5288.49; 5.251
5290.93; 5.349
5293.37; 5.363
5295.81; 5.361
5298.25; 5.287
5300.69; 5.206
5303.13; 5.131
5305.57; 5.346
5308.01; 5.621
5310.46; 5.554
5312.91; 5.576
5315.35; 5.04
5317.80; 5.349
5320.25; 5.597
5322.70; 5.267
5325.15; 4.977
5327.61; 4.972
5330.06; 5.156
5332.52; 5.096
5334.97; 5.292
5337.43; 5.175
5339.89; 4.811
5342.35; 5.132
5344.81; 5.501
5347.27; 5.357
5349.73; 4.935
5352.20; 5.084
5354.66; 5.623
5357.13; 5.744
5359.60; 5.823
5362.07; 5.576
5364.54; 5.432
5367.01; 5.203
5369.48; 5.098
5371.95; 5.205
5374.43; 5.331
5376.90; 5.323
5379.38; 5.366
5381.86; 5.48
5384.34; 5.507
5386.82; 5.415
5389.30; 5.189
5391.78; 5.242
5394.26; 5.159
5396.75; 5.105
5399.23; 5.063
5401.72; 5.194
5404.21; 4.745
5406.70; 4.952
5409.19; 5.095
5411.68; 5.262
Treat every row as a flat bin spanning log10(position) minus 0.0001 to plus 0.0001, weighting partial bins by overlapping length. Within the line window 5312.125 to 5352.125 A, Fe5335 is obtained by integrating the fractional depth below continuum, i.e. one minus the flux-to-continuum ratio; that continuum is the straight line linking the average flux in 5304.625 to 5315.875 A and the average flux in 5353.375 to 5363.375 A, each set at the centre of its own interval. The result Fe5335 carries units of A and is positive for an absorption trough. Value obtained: 2.6 A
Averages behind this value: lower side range 5.45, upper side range 5.69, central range 5.19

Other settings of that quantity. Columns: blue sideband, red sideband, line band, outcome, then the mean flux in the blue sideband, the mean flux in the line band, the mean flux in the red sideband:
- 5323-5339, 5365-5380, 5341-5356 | -0.3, 5.11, 5.27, 5.26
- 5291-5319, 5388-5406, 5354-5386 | -1.6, 5.35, 5.43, 5.1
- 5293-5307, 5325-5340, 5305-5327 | -0.7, 5.28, 5.36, 5.09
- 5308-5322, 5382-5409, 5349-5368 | -0.6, 5.43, 5.44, 5.17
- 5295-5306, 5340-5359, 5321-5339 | 0.5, 5.26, 5.14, 5.32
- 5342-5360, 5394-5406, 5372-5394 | -0.8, 5.39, 5.34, 5.04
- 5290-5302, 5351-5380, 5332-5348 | 0.5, 5.31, 5.2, 5.4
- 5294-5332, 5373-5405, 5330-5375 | -0.2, 5.29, 5.3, 5.25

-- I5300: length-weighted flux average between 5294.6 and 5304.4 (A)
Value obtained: 5.25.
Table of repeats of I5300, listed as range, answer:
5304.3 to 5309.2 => 5.49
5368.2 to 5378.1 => 5.24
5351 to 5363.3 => 5.57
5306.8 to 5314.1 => 5.58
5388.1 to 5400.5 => 5.15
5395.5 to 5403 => 5.12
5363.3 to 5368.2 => 5.32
